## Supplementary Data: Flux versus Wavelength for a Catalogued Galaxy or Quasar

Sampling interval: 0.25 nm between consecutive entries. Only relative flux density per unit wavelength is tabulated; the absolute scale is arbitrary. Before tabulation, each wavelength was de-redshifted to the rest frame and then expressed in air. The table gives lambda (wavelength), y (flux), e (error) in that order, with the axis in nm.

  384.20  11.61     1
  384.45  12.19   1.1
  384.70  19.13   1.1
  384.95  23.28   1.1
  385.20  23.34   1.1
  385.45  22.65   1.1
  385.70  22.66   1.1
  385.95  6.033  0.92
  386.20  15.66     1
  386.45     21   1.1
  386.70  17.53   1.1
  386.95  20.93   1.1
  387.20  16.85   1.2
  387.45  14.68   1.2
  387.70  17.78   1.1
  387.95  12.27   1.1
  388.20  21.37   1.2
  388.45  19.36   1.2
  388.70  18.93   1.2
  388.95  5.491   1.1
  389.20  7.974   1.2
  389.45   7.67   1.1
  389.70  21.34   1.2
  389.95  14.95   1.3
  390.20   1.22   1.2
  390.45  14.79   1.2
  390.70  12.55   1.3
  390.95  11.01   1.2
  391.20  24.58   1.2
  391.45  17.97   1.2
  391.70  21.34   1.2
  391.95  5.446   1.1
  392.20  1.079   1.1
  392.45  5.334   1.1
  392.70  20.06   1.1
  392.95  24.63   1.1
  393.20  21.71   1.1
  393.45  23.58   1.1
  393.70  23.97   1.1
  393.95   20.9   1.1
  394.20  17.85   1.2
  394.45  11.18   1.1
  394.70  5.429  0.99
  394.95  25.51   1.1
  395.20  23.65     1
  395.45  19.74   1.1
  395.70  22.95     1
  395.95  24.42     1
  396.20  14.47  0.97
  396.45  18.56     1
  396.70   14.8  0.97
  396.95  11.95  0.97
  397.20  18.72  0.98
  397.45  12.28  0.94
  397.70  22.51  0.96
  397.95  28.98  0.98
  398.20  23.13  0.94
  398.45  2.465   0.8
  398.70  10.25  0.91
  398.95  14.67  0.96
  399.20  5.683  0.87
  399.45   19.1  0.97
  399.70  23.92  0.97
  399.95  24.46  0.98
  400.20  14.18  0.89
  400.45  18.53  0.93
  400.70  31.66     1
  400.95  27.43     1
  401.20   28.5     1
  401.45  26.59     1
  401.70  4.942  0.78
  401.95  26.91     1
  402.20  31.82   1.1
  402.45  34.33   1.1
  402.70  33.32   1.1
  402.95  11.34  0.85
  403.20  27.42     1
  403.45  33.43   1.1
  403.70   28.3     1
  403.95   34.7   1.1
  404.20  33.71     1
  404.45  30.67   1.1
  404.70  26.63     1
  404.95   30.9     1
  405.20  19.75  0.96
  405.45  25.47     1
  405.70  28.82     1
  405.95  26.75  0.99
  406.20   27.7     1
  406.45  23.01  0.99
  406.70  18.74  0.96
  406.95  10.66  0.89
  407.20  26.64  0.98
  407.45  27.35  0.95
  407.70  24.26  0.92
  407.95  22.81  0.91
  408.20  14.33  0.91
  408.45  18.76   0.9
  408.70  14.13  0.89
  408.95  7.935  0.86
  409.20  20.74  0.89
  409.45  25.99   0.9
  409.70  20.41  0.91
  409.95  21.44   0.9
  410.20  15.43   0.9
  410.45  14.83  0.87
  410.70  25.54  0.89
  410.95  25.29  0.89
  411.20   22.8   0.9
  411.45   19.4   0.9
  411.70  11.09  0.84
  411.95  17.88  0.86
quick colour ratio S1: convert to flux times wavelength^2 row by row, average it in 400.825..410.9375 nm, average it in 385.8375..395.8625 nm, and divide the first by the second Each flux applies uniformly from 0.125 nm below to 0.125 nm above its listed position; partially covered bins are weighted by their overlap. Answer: 1.61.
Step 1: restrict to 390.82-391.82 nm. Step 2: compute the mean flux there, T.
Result 18.7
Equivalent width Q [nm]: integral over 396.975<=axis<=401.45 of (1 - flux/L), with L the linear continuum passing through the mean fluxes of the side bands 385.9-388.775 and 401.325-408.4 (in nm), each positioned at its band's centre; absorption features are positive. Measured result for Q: 0.69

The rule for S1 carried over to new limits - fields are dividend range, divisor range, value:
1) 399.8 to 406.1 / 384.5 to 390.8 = 1.79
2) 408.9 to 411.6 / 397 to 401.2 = 1.14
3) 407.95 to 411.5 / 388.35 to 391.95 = 1.52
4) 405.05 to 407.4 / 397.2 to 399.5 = 1.56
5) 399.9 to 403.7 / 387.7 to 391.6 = 1.87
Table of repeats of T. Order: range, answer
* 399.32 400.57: 20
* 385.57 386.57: 16.3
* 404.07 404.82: 30.4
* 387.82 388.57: 17.7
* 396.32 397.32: 16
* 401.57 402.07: 15.9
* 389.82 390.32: 8.29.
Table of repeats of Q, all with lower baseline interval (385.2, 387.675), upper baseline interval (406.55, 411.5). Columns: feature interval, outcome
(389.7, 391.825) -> 0.36 nm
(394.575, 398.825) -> 0.26 nm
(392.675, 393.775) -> -0.27 nm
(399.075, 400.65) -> 0.06 nm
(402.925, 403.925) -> -0.42 nm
